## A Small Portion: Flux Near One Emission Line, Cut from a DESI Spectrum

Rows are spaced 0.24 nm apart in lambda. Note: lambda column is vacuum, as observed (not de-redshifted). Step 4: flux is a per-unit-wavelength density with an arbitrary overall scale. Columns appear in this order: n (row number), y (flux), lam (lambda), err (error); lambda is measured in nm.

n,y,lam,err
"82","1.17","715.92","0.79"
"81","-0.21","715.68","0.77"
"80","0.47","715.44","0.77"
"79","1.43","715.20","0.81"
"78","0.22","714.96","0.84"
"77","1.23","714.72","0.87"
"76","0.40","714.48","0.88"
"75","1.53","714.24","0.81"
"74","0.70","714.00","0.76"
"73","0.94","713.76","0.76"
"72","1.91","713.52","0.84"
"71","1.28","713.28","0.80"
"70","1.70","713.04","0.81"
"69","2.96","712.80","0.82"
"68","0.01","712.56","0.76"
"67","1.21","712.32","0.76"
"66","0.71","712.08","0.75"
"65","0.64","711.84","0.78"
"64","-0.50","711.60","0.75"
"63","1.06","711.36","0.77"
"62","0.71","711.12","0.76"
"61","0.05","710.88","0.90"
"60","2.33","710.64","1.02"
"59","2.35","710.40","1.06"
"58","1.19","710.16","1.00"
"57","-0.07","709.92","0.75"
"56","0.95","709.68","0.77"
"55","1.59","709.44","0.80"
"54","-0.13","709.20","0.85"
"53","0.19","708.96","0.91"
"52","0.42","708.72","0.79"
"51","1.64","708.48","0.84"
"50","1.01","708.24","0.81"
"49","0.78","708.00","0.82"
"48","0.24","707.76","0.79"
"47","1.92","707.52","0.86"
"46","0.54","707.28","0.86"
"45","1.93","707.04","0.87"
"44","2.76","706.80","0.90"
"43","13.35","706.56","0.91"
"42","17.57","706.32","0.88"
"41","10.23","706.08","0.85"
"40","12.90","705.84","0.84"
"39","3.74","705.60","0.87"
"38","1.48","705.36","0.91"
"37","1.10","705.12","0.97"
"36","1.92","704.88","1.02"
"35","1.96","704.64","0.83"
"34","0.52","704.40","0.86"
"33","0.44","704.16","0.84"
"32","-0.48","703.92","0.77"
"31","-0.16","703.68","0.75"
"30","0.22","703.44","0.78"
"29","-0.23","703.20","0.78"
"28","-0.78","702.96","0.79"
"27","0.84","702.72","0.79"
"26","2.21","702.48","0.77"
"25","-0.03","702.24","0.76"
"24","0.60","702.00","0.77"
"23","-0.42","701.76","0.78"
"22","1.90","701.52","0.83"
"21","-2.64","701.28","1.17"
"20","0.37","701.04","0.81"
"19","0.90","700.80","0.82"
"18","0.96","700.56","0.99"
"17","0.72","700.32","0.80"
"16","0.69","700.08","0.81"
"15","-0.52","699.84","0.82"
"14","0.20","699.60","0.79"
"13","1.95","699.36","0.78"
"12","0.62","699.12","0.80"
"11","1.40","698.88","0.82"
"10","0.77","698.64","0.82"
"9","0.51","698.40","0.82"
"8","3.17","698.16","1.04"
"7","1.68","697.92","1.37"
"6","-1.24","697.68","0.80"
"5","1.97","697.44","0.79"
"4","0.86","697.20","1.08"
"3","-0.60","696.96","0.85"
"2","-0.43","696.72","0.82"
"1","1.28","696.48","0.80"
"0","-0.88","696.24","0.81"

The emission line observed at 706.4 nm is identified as [O II]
